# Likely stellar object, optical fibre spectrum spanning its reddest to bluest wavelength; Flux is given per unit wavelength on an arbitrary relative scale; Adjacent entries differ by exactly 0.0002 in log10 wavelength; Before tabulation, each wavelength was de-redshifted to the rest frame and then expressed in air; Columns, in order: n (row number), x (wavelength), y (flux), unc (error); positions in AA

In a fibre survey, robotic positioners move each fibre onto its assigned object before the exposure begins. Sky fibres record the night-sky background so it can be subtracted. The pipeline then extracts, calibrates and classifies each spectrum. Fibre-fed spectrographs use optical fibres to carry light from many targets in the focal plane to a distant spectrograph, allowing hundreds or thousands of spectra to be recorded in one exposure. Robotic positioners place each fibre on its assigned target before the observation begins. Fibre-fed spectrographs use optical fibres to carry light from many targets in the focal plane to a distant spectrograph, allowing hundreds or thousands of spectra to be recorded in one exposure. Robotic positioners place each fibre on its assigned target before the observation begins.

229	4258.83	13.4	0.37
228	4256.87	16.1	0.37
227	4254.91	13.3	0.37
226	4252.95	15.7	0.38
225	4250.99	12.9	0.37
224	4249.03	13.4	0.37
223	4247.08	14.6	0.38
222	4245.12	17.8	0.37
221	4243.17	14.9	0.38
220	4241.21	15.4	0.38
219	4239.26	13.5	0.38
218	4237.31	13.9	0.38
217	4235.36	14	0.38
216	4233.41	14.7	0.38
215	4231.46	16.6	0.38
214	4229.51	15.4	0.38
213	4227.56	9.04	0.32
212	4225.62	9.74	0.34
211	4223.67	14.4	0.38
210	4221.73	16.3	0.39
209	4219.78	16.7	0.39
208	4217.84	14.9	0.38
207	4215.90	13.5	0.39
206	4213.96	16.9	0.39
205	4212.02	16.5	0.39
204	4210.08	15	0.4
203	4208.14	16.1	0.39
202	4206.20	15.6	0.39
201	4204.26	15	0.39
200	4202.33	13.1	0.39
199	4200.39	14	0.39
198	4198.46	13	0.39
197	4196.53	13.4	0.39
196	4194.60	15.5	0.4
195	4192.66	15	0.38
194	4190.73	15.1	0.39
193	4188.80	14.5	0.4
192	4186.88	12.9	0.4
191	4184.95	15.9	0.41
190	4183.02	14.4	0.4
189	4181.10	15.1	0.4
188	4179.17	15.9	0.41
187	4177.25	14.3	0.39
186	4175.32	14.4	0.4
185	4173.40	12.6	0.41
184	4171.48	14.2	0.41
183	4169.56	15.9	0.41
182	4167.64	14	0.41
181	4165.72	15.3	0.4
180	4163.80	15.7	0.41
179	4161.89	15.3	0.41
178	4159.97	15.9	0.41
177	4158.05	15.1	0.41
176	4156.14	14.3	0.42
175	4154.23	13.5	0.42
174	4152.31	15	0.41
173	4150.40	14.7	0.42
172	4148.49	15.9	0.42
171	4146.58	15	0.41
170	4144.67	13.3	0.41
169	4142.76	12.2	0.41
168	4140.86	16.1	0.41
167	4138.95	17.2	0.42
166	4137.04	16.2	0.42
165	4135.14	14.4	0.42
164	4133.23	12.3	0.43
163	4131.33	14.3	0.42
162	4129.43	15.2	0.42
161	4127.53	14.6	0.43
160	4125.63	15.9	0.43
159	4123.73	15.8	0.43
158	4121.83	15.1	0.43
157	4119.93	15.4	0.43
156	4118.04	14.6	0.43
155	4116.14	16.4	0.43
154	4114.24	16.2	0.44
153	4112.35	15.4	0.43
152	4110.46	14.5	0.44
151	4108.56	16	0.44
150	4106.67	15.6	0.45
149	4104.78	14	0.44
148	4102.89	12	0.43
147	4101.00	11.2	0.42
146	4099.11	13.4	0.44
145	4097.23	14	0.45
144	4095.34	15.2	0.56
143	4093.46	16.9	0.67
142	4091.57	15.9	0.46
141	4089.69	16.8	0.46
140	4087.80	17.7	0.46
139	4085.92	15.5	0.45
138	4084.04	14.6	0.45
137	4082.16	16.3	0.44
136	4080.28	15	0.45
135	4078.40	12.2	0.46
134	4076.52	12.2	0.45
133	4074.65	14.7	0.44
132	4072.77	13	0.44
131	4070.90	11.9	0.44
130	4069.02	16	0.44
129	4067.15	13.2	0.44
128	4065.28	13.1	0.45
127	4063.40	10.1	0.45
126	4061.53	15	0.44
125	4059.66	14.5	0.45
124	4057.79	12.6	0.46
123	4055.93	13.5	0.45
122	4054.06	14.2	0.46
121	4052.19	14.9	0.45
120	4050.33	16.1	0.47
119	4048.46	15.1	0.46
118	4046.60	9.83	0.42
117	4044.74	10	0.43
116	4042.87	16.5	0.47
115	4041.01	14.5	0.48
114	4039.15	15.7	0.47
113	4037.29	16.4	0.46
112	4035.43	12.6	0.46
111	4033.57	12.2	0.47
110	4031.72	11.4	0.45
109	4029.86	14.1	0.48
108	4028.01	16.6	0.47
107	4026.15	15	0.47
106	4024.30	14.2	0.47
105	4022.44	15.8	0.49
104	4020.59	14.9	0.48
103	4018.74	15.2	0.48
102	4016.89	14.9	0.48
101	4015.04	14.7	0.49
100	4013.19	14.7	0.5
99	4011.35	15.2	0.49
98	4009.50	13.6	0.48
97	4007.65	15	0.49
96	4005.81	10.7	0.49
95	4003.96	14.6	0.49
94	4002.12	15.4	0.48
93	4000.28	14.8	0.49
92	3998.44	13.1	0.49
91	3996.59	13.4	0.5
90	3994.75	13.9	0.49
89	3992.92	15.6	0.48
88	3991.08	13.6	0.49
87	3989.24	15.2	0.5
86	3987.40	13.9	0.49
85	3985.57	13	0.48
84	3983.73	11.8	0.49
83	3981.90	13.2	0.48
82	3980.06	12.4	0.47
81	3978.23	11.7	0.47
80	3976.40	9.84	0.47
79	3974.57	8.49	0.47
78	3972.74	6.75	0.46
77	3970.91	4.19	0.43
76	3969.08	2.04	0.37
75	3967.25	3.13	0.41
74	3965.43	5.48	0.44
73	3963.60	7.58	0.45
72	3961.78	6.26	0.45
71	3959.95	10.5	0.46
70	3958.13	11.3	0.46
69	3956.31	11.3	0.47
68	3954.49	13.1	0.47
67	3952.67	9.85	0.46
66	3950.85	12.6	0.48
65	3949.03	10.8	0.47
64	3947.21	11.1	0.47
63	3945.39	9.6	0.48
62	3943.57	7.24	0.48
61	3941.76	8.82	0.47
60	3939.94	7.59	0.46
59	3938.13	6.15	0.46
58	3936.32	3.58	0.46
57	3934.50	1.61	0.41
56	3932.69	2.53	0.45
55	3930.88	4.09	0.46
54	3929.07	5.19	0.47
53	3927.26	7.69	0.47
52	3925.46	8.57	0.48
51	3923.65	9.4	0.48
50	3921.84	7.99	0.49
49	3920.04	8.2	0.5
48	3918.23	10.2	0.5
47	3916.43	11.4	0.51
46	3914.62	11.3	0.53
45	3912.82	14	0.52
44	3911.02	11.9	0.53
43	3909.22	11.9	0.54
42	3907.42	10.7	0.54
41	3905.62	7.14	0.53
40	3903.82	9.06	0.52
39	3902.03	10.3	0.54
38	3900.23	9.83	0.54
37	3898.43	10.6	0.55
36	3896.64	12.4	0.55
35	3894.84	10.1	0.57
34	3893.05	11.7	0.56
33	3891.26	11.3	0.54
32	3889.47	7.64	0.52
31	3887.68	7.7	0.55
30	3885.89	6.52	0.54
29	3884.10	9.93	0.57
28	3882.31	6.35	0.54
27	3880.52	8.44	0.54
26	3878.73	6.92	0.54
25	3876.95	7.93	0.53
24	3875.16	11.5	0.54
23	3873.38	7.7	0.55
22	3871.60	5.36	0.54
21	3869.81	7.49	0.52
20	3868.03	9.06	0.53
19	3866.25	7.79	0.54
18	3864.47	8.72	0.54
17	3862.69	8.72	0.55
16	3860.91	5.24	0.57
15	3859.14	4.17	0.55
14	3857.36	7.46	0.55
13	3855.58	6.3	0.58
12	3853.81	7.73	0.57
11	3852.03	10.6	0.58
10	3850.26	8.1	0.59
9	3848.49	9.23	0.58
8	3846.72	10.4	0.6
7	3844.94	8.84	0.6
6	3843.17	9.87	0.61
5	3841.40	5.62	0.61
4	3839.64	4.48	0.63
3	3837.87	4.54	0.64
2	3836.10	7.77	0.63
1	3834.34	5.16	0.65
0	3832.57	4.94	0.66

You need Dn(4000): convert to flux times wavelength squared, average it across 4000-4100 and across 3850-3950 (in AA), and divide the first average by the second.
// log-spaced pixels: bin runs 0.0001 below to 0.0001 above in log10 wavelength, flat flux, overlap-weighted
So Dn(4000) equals 1.83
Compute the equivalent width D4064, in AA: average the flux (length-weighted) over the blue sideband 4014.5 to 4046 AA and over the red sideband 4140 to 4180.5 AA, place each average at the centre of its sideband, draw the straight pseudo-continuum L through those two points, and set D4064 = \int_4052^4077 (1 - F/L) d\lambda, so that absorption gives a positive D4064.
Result 1.66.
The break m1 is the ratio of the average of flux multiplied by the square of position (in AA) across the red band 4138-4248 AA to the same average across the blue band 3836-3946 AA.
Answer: 2.1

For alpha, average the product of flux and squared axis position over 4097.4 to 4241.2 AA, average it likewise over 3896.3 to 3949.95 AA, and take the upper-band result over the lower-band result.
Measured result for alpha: 1.9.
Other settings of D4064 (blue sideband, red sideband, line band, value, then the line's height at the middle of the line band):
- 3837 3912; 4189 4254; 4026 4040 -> -3.61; 11.3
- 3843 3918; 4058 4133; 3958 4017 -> 2.00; 11.8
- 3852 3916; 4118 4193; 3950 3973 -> 5.51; 10.6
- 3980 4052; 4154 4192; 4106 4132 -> -1.51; 14.5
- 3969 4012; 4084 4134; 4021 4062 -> -2.00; 13.5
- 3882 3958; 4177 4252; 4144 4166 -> -2.37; 13.5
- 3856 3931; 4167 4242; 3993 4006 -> -3.88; 10.8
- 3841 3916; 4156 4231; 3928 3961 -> 6.57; 10.1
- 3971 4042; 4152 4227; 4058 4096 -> -1.28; 14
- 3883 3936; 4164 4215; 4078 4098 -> -4.61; 12.6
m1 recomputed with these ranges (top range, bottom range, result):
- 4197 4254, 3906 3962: 1.88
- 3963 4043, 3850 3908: 1.59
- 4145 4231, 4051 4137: 1.06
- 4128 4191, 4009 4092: 1.09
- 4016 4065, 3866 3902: 1.71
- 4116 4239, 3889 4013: 1.62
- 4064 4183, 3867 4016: 1.63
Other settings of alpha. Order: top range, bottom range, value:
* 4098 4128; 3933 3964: 1.85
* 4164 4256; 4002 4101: 1.10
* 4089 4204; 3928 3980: 2.11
